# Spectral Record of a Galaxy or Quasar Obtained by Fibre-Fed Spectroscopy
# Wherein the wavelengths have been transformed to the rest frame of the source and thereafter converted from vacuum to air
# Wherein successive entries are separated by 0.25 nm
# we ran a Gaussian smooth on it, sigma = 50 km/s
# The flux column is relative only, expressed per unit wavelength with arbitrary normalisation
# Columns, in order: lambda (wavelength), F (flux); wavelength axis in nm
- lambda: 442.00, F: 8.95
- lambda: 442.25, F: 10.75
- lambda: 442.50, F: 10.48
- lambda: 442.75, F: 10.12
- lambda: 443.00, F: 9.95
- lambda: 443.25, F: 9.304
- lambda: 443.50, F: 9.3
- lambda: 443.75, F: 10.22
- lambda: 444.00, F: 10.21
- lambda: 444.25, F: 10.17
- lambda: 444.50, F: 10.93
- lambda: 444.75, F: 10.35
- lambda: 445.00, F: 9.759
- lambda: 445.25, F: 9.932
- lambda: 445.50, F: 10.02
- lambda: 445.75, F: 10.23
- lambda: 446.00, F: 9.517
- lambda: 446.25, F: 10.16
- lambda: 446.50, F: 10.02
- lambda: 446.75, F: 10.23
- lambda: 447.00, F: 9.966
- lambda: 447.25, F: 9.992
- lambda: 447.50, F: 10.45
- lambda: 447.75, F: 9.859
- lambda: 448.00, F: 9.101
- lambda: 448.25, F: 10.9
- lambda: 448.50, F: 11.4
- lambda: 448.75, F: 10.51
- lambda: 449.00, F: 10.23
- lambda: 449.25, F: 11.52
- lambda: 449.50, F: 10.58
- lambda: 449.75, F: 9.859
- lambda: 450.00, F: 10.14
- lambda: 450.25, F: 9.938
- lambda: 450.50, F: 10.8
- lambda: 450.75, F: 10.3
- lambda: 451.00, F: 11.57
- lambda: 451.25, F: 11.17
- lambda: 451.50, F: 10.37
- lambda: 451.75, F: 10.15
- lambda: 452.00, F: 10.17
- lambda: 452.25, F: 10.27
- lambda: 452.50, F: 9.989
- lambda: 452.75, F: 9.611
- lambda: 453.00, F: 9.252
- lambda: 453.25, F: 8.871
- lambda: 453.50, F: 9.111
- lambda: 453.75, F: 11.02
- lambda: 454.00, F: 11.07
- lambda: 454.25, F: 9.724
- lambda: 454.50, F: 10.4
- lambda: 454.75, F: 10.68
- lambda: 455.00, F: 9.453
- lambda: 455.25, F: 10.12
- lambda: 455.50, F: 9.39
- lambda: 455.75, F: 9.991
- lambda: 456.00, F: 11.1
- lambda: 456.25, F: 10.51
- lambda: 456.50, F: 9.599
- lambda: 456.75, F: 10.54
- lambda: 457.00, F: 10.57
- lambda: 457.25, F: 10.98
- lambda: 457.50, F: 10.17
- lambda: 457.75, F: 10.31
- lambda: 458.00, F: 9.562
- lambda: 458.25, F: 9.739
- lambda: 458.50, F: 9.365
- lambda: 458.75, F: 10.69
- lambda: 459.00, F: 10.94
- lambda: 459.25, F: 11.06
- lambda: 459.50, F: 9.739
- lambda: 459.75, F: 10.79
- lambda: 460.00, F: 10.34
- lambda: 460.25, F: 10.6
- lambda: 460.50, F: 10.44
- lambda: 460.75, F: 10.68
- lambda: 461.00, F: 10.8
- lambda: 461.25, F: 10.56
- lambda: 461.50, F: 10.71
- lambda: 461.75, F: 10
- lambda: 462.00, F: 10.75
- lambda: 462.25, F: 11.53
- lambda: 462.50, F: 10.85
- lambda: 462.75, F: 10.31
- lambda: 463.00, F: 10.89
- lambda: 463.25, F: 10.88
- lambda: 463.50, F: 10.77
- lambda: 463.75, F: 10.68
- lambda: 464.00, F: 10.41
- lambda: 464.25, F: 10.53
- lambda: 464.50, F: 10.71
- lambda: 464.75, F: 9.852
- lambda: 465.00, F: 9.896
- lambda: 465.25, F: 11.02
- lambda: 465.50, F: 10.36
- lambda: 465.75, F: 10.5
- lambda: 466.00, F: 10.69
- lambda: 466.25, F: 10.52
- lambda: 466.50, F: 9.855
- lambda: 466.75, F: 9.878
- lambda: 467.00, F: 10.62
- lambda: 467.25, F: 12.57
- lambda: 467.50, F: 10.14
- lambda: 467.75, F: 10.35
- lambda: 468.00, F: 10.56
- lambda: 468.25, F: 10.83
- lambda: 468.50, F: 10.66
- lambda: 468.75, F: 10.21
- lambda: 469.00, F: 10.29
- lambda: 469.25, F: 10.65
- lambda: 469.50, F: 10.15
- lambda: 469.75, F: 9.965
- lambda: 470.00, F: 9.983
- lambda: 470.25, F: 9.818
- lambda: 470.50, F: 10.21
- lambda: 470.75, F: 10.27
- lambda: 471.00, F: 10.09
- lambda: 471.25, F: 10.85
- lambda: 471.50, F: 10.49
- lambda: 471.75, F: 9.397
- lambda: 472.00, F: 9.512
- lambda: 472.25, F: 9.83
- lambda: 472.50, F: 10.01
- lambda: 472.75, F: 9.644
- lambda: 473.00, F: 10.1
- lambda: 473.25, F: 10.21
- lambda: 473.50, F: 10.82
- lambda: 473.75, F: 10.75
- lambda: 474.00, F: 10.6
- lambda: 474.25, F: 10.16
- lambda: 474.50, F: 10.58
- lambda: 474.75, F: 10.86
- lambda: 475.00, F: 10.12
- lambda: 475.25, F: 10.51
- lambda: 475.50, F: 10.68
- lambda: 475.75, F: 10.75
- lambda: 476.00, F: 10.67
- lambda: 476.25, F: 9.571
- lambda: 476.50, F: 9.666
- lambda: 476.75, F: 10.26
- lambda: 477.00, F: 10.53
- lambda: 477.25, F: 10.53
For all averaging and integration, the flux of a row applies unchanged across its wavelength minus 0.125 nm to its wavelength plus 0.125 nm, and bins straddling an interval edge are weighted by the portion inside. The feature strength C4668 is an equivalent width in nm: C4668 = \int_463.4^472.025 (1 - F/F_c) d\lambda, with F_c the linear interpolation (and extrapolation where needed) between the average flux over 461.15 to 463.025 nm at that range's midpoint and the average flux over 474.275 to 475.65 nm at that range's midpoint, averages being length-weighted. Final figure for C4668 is 0.19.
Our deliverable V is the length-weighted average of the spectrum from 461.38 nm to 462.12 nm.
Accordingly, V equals 10.5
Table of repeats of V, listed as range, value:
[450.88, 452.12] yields 10.7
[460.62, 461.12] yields 10.7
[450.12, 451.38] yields 10.8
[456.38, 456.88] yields 10.1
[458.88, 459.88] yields 10.6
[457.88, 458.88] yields 9.85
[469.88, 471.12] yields 10.1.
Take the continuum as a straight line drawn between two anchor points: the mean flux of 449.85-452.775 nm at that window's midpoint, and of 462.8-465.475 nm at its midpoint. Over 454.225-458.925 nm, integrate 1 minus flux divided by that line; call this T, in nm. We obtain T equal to 0.13 nm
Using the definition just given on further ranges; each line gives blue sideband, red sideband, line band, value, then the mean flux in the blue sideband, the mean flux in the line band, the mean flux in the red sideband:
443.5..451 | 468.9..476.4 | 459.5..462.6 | -0.11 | 10.3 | 10.6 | 10.2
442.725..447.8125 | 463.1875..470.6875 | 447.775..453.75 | -0.07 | 10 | 10.3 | 10.4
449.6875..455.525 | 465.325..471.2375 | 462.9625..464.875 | -0.04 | 10.2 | 10.6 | 10.4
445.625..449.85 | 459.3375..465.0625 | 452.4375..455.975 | 0.16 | 10.3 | 9.94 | 10.6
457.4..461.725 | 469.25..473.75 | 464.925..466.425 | -0.04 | 10.4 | 10.5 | 10.1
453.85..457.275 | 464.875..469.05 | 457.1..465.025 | -0.07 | 10.3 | 10.5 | 10.5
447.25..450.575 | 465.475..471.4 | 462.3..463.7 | -0.05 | 10.4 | 10.8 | 10.4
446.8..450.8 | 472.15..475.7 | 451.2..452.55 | 0.00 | 10.3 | 10.3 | 10.4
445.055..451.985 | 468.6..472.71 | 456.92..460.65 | -0.05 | 10.3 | 10.4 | 10.1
